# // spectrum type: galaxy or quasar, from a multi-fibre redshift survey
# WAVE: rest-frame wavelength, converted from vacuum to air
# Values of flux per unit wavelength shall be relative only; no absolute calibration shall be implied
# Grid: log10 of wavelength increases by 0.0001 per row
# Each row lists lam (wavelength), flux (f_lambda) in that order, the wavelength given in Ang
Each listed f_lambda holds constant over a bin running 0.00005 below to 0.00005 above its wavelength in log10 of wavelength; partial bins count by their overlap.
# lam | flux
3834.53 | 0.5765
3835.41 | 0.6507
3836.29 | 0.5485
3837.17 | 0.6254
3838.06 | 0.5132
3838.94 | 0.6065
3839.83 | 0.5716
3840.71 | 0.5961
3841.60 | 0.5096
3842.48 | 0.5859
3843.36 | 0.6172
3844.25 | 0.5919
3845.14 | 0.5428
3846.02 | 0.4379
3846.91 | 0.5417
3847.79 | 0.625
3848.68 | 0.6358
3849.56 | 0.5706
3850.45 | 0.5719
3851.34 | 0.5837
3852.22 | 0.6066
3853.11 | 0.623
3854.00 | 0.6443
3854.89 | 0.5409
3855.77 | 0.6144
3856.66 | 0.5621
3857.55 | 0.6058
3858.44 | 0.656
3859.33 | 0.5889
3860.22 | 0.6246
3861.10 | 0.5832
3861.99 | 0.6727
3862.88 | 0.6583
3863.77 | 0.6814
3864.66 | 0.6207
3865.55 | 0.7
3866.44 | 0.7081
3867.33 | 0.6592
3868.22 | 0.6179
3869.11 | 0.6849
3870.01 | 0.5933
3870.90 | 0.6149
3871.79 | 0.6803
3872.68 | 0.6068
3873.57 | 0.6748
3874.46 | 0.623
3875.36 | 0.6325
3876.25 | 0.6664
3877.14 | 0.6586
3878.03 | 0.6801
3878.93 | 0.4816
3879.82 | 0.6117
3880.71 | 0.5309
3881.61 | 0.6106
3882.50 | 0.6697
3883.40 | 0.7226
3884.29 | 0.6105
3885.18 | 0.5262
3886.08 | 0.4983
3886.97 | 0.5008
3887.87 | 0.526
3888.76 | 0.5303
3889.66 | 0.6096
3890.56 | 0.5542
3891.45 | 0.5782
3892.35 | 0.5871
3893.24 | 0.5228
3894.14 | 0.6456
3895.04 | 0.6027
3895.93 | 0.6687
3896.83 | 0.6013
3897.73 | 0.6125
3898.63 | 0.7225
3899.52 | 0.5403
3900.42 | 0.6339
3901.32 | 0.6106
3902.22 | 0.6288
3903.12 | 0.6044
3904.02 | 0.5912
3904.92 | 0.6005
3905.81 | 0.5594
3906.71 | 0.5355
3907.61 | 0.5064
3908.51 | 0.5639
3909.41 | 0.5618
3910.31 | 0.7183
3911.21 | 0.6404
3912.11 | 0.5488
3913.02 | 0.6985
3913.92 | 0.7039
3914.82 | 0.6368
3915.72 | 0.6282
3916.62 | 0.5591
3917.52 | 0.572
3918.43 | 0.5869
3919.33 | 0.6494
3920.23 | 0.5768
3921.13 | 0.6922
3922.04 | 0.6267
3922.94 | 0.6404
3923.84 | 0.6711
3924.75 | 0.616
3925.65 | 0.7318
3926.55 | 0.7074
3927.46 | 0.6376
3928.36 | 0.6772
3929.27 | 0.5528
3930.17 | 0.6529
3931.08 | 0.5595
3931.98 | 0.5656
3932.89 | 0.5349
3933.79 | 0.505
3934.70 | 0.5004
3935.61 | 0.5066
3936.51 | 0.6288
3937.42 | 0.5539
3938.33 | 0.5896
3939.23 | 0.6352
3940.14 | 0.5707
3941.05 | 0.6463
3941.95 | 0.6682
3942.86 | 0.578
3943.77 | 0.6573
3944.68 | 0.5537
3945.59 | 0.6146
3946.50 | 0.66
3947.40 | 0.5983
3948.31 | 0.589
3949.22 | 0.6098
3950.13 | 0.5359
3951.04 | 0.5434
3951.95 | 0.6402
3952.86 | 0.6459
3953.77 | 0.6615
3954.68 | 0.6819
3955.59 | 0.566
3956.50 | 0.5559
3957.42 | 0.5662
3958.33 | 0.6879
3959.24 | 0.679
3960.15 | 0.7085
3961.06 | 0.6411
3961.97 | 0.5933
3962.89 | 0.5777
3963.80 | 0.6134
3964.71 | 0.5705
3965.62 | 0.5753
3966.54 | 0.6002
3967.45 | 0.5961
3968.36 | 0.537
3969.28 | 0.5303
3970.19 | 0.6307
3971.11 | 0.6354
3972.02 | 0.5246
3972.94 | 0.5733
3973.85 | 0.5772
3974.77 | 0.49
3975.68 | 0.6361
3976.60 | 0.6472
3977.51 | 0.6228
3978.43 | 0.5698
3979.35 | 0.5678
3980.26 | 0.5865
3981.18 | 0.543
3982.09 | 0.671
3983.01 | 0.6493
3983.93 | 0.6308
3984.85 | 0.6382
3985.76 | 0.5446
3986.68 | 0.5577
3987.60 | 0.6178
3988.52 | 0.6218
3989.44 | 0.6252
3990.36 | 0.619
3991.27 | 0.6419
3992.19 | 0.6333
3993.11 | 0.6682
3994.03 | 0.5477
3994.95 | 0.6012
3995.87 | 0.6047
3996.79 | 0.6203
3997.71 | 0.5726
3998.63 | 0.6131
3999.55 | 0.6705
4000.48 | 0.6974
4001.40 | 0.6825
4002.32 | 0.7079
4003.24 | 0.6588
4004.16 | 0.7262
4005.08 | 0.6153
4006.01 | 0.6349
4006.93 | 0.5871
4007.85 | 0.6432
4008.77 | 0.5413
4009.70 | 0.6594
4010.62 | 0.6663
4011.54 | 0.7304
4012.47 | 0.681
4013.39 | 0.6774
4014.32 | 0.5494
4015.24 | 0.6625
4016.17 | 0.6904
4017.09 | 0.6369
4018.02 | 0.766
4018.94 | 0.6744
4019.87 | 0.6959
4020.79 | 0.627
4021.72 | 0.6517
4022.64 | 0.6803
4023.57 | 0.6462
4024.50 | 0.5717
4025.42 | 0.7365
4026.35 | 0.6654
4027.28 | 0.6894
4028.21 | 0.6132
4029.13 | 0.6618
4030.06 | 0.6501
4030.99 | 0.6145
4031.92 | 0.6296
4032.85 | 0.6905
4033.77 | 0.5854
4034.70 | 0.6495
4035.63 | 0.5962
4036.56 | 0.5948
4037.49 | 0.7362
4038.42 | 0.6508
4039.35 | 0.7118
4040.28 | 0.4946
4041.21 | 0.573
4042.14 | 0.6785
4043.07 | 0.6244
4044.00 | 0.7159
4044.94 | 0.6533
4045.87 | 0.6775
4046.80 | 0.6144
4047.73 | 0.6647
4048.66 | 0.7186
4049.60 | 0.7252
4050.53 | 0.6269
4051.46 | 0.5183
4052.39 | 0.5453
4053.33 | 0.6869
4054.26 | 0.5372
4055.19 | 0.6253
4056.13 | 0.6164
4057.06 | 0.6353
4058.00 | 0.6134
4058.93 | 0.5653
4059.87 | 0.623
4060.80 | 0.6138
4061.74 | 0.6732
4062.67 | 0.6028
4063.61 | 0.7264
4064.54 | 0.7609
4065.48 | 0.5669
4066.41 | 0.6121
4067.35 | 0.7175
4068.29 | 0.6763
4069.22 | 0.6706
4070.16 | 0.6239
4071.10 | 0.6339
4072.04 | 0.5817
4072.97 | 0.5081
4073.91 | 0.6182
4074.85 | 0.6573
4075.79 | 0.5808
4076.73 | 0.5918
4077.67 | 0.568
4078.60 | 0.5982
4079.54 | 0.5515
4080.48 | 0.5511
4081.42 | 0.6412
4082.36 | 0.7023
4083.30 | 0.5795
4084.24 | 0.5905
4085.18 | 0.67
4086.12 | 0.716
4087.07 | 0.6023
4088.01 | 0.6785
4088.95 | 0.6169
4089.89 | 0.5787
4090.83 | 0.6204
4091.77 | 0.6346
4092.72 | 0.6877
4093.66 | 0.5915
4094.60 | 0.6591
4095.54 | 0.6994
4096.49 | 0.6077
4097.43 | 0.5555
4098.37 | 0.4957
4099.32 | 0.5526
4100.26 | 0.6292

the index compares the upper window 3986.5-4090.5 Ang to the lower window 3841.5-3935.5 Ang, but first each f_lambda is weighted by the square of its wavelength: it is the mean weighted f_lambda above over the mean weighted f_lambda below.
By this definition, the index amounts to 1.1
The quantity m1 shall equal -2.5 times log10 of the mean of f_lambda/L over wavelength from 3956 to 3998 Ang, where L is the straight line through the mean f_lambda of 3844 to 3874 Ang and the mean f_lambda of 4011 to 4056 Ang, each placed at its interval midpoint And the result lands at 0.06 mag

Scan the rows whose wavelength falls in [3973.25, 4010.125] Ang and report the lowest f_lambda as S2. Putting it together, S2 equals 0.49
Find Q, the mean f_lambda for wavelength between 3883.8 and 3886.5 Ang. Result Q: 0.549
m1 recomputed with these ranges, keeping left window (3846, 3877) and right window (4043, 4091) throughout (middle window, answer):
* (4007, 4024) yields -0.053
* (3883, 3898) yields 0.076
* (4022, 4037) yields -0.026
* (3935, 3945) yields 0.048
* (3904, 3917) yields 0.035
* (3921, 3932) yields -0.030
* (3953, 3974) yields 0.037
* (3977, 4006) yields 0.005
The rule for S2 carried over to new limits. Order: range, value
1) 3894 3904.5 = 0.5403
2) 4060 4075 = 0.5081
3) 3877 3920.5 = 0.4816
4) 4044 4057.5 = 0.5183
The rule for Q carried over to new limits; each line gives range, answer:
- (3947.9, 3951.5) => 0.569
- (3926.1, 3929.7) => 0.643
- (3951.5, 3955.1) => 0.657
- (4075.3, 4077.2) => 0.586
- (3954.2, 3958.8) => 0.612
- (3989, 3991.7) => 0.63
